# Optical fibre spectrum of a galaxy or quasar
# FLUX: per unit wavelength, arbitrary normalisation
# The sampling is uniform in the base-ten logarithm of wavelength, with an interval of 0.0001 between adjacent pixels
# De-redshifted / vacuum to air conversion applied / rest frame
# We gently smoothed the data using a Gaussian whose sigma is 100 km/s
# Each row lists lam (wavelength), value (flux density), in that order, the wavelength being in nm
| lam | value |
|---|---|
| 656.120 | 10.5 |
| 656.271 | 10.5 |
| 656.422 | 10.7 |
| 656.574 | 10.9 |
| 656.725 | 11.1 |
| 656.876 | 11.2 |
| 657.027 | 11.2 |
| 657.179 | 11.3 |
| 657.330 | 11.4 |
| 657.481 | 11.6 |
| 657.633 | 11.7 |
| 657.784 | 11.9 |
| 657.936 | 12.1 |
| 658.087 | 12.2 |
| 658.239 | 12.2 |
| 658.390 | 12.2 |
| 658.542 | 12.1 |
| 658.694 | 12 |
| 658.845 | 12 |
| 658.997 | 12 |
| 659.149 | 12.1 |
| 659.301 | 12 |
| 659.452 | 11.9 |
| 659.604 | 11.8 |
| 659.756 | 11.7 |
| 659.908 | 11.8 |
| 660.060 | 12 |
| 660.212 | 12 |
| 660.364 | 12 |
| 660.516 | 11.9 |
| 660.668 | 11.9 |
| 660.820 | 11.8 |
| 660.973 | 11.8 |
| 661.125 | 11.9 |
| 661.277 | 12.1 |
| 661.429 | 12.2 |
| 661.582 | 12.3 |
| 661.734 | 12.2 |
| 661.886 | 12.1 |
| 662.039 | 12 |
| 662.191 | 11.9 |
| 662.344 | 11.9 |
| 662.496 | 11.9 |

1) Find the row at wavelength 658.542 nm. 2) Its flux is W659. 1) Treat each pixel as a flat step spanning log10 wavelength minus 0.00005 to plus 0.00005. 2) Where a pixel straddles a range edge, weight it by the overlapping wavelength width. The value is 12.1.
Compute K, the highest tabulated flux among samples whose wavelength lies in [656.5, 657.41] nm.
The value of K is 11.4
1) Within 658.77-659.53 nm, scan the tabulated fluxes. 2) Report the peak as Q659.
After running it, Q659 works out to 12.1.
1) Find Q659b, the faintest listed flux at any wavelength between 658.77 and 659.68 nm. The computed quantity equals 11.8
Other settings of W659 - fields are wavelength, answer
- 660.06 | 12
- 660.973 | 11.8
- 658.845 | 12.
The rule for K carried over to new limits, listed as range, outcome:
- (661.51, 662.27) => 12.3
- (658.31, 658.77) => 12.2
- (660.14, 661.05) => 12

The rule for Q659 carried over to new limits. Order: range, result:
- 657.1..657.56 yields 11.6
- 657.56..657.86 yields 11.9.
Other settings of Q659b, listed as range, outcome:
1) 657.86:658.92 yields 12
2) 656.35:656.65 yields 10.7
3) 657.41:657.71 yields 11.6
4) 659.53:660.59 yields 11.7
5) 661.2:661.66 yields 12.1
